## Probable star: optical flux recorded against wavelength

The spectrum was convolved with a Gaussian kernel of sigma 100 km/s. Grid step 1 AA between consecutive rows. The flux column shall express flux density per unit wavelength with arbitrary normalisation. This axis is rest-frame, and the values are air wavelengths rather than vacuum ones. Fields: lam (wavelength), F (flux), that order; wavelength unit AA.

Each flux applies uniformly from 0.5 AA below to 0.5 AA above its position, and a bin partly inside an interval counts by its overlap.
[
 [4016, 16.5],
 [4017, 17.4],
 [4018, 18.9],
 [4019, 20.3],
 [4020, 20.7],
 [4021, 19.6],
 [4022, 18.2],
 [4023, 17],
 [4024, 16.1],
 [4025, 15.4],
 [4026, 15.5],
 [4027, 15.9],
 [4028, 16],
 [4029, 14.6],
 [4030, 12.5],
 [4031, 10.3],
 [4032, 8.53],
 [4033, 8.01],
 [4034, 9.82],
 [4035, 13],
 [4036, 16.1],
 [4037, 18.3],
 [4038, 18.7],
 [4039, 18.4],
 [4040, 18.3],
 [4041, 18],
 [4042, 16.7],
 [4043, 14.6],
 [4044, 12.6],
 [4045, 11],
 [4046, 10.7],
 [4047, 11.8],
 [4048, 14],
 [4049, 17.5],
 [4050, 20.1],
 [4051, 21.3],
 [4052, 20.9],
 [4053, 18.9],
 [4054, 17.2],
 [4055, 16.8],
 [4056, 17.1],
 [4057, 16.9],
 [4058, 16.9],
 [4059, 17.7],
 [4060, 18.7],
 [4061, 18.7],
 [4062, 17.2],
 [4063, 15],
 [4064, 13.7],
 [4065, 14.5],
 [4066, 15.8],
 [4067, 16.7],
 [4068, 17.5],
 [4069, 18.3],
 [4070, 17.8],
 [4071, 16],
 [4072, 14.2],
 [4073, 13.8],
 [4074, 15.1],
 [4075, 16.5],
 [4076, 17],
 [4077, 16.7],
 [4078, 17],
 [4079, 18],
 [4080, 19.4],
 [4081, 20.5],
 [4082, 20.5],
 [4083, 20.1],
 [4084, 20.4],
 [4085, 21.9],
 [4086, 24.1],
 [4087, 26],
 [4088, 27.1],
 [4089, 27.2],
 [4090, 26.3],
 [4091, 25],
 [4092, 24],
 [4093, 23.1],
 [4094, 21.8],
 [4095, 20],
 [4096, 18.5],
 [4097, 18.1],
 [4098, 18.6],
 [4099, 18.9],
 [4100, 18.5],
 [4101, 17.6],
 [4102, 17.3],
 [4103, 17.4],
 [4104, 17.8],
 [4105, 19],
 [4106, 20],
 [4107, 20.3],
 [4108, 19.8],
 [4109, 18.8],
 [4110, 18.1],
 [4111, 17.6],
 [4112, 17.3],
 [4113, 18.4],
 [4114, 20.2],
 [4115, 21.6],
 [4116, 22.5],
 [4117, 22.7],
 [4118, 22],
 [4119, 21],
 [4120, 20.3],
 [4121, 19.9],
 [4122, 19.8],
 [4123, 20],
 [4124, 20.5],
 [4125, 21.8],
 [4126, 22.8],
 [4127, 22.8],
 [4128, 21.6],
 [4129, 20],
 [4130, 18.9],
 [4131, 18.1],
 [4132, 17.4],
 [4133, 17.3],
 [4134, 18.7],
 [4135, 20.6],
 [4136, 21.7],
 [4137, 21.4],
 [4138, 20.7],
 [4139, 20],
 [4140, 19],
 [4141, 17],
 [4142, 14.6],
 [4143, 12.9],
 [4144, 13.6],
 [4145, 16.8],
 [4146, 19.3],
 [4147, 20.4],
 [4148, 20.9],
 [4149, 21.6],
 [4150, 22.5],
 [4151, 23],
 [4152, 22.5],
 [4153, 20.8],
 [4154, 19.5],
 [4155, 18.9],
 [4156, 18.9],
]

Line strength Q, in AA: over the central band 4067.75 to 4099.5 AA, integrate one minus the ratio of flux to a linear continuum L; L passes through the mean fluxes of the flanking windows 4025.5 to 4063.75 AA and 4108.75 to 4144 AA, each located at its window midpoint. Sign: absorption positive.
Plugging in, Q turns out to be -4.4 AA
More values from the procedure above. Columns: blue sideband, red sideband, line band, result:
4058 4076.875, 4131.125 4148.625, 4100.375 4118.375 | -1.83 AA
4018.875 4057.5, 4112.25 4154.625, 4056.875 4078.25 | 0.78 AA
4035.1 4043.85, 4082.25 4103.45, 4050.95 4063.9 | 0.56 AA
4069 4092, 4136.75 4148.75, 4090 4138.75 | -2.83 AA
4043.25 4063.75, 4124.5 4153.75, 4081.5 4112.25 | -4.56 AA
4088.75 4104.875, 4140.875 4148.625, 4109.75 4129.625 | -1.86 AA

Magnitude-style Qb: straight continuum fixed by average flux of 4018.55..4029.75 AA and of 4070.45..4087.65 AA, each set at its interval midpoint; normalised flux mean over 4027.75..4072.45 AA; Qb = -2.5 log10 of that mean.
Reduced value 0.14 mag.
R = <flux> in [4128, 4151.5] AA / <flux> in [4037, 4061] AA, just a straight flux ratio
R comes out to 1.13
